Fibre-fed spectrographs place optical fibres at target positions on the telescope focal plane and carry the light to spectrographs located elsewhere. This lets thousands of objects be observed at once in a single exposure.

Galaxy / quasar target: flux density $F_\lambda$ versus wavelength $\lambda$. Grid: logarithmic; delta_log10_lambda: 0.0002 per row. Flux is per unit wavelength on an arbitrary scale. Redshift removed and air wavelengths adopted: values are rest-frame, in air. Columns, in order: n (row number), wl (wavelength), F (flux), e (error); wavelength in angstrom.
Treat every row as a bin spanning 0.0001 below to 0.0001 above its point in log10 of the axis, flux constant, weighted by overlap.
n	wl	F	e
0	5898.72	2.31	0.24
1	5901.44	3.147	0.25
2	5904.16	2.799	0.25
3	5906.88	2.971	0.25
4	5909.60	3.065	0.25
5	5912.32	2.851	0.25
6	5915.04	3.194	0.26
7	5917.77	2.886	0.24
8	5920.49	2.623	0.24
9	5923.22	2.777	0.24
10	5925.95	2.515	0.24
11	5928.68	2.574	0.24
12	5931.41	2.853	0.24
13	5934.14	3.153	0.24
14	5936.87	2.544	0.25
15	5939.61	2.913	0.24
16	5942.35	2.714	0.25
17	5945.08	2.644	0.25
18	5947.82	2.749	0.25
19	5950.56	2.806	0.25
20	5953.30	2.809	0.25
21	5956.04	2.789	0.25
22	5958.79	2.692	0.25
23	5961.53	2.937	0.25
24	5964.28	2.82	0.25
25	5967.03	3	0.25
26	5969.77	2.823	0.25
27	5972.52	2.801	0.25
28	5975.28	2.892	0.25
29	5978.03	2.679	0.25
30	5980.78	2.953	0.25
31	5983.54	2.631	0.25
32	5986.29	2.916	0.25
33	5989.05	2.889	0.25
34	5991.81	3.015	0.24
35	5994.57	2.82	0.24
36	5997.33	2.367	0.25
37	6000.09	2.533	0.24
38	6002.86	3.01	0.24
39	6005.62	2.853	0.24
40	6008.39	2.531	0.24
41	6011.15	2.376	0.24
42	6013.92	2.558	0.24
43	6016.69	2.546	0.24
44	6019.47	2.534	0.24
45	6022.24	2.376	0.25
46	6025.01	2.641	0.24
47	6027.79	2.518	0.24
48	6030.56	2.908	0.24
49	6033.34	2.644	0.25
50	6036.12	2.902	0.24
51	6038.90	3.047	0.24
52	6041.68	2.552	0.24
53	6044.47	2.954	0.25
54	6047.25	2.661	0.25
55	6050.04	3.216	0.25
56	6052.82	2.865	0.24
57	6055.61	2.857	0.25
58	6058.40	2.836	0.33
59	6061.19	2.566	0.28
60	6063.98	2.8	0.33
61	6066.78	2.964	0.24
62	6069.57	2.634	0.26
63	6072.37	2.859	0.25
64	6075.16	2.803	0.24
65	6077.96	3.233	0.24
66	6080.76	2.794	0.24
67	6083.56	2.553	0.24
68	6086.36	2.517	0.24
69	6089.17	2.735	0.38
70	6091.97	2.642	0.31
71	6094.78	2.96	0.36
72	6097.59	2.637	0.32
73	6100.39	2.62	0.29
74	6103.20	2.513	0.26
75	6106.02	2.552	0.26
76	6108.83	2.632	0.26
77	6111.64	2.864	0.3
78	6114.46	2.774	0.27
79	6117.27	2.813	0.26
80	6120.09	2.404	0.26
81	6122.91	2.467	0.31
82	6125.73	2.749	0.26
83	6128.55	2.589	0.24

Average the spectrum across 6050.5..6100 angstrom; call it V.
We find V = 2.79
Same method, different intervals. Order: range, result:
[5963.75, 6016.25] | 2.76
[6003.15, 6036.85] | 2.62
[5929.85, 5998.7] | 2.81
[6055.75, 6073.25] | 2.78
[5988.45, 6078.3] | 2.75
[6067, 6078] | 2.85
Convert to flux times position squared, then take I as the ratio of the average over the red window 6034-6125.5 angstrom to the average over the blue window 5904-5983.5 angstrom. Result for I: 1.0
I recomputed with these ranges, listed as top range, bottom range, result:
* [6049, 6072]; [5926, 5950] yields 1.07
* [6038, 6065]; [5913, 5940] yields 1.05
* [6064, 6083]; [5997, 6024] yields 1.13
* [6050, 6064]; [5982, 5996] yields 1.01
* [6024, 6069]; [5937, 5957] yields 1.05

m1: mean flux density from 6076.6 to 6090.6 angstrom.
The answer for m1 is 2.76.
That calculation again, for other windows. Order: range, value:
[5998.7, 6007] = 2.8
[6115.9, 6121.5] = 2.61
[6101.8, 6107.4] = 2.53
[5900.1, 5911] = 2.99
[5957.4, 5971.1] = 2.85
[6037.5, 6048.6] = 2.8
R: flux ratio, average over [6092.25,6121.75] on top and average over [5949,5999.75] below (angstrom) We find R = 0.95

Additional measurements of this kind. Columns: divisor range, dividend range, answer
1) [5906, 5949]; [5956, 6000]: 1.00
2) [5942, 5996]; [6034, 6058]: 1.02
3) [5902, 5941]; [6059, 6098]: 0.97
